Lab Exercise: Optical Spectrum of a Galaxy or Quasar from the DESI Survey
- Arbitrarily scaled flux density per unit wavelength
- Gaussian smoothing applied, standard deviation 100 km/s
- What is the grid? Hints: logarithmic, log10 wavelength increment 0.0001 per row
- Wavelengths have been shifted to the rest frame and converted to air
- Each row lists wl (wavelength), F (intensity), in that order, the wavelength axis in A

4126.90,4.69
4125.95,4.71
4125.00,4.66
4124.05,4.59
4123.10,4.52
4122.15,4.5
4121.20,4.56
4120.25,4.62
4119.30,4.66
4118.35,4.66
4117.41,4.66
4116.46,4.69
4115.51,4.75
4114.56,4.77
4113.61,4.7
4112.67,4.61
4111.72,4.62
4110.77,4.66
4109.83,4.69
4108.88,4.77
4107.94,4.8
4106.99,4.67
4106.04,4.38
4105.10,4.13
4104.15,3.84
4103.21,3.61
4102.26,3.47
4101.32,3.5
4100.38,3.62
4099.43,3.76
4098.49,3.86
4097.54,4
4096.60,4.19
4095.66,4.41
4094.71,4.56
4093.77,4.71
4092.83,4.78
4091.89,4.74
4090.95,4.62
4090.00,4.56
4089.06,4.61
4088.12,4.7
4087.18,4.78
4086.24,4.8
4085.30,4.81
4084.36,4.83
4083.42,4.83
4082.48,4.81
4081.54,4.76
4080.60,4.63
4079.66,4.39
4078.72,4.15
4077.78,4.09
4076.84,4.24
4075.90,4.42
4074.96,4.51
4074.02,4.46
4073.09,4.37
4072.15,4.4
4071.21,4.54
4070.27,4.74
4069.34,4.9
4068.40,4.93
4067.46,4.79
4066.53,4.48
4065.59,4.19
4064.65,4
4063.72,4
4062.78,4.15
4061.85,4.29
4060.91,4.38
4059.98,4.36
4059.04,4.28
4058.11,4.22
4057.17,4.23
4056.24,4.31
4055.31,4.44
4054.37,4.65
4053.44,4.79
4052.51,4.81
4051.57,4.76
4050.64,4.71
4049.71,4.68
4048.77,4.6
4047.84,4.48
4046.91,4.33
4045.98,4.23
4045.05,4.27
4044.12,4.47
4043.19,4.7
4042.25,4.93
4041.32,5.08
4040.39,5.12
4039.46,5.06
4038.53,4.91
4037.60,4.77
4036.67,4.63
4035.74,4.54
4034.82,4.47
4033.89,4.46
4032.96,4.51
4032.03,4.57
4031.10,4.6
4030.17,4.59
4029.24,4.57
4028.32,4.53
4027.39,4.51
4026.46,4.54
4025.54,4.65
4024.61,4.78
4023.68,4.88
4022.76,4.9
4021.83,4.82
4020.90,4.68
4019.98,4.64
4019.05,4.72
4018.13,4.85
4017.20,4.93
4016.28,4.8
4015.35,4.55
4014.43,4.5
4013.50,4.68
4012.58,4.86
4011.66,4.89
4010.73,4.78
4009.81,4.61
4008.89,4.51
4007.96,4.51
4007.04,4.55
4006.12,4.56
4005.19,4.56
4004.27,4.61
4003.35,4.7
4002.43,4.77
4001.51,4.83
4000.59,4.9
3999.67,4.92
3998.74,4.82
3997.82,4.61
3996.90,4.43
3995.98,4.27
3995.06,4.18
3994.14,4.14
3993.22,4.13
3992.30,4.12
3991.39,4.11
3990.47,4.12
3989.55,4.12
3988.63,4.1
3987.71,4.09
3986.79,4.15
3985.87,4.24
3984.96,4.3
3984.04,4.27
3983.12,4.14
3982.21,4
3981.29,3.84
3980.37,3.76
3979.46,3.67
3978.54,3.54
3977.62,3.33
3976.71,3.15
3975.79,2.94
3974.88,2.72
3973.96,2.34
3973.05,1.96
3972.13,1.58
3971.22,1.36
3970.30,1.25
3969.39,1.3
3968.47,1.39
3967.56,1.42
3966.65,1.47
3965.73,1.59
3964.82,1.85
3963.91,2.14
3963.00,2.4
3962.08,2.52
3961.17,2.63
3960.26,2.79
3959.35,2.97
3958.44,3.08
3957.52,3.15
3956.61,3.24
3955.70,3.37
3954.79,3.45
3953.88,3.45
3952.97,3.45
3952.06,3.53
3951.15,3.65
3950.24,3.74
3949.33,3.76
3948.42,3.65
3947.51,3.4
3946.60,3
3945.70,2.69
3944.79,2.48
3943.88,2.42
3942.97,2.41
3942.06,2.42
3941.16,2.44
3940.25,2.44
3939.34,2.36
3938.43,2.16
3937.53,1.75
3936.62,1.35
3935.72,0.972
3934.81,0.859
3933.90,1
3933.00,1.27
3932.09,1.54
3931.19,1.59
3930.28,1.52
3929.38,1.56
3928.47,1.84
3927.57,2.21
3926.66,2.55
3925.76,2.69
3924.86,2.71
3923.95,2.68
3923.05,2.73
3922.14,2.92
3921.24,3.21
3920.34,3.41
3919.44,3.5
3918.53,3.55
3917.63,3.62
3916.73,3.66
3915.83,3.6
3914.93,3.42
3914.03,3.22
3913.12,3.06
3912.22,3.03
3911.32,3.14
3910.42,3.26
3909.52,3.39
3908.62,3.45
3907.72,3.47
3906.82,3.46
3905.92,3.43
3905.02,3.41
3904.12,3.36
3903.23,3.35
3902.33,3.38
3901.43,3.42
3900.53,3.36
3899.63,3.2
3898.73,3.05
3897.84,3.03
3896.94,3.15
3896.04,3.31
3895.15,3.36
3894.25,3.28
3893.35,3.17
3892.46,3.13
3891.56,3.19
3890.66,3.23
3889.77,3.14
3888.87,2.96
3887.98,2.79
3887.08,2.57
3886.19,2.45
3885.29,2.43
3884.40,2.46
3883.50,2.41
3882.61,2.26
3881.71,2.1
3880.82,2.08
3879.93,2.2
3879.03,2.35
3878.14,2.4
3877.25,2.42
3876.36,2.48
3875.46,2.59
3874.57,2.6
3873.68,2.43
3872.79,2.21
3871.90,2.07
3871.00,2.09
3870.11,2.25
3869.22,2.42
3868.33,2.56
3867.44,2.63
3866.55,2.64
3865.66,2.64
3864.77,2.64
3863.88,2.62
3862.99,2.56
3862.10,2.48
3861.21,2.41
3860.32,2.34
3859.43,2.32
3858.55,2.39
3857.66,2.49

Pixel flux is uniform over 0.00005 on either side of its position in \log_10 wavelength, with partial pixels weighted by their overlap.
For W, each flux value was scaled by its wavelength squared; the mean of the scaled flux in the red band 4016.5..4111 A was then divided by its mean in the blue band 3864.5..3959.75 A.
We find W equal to 1.8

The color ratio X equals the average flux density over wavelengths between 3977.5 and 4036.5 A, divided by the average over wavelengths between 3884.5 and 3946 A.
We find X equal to 1.62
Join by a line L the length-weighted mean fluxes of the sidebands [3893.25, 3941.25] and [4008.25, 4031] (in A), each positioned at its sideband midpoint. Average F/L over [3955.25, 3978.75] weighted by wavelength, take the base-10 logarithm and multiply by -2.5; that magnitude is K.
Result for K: 0.49 mag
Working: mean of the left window 2.77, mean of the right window 4.7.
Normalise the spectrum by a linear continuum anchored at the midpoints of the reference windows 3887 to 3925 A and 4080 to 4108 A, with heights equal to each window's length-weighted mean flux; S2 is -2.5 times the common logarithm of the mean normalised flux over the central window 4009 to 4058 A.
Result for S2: -0.16 mag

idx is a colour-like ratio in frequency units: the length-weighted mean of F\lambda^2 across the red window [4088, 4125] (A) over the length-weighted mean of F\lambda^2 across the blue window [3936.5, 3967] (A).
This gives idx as 1.73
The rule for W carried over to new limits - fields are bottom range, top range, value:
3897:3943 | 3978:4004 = 1.63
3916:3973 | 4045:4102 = 1.92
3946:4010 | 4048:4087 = 1.35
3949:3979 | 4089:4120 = 1.80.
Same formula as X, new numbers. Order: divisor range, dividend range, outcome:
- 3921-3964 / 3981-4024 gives 1.77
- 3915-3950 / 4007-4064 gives 1.85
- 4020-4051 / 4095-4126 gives 0.94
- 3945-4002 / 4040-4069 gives 1.36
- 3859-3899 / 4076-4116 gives 1.69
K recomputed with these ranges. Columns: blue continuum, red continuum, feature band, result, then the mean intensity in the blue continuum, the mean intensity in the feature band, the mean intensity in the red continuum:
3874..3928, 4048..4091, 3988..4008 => -0.15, 2.99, 4.45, 4.52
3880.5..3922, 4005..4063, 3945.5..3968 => 0.28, 3.13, 2.9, 4.62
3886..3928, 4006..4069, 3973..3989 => 0.10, 3.17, 3.63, 4.6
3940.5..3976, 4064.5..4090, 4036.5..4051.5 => -0.17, 2.6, 4.69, 4.57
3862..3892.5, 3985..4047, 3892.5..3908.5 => -0.15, 2.52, 3.31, 4.58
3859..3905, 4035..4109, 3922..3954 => 0.32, 2.71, 2.41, 4.47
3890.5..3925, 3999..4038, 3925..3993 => 0.40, 3.27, 2.74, 4.67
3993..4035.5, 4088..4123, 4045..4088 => 0.00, 4.63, 4.5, 4.42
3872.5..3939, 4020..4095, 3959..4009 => 0.07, 2.72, 3.48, 4.58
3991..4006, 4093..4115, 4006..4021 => -0.05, 4.51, 4.69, 4.28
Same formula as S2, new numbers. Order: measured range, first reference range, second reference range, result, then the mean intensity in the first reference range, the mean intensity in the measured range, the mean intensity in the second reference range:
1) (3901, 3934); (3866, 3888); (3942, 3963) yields -0.06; 2.39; 2.9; 3.09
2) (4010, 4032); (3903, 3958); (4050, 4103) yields -0.23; 2.81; 4.7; 4.43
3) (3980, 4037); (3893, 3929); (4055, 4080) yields -0.15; 3.17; 4.51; 4.38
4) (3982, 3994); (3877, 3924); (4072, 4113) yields -0.13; 3.06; 4.15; 4.41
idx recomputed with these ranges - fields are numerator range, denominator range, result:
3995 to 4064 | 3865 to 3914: 1.74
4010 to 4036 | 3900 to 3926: 1.51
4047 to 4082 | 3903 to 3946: 1.82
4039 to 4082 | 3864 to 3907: 1.77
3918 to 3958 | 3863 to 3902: 0.99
